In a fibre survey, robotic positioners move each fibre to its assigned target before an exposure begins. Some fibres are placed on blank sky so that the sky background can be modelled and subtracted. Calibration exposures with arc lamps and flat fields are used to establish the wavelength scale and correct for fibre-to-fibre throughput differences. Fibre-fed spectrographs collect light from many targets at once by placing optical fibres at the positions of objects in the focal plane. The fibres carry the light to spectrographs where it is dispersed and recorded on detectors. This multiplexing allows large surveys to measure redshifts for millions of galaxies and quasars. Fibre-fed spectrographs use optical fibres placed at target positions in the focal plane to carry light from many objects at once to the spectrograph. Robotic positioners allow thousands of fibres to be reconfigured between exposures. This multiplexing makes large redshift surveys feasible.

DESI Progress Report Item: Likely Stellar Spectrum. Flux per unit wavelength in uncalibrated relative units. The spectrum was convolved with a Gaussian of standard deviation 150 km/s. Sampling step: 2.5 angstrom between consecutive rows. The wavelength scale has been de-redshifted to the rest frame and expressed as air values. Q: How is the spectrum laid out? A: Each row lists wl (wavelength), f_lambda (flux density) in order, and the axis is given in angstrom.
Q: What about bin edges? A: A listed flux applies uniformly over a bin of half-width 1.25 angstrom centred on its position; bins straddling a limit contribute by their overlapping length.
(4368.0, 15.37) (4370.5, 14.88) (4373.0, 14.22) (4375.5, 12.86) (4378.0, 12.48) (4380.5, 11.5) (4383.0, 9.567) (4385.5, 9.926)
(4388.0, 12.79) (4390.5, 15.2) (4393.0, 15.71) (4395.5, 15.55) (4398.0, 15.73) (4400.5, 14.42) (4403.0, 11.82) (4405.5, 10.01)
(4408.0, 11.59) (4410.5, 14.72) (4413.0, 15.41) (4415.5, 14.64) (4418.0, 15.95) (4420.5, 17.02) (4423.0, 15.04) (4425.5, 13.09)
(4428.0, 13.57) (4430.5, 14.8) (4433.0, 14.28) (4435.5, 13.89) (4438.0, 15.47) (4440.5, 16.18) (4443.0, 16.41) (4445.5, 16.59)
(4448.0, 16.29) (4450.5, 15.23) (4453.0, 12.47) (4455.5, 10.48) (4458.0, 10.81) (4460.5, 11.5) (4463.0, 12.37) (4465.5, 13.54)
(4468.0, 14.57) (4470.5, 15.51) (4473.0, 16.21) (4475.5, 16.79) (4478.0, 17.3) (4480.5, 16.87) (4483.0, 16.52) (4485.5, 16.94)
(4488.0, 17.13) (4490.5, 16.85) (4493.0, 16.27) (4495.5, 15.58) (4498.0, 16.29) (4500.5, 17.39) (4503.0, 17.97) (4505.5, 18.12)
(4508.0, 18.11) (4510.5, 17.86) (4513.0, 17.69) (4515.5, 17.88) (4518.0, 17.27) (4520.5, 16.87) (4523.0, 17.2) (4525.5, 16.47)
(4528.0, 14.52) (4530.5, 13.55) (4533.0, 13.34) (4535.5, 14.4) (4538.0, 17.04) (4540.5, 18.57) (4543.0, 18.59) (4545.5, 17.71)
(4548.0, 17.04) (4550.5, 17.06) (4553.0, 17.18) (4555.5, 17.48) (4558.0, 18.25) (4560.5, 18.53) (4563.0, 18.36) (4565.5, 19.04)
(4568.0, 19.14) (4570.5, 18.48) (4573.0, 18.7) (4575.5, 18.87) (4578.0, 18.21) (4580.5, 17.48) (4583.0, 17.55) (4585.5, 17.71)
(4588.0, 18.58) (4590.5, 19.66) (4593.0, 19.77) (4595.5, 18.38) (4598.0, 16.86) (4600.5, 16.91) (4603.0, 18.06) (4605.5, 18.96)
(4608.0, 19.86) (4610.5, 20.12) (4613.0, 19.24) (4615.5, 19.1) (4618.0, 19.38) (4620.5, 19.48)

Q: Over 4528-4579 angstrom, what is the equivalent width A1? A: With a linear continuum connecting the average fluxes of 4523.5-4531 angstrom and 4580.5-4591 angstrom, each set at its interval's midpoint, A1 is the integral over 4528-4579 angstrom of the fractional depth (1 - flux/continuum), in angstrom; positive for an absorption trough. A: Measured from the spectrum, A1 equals -2.6 angstrom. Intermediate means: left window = 15.2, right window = 18.2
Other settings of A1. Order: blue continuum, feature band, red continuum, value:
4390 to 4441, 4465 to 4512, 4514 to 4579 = -1.86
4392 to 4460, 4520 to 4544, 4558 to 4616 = 1.57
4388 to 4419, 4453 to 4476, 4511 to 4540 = 2.72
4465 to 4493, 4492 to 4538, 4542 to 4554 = 1.08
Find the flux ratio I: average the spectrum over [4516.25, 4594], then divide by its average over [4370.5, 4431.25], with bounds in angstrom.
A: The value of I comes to 1.3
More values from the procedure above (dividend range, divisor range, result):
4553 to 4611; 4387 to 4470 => 1.30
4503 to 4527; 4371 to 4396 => 1.35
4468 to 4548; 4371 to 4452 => 1.18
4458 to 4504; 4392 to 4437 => 1.10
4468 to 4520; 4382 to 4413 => 1.28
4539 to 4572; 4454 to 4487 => 1.24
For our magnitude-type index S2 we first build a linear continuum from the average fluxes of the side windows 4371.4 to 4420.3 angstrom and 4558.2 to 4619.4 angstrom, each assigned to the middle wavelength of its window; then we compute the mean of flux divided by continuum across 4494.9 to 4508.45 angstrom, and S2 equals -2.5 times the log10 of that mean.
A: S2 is -0.06 mag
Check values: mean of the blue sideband 13.5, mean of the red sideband 18.6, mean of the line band 17.3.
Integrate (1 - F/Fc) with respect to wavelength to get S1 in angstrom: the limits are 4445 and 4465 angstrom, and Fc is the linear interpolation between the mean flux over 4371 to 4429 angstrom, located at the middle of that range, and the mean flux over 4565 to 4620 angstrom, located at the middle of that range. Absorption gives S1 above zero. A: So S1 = 2.6 angstrom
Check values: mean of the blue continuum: 13.6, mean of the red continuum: 18.6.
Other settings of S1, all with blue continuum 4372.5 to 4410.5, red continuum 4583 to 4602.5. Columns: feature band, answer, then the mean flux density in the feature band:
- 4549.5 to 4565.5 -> -0.6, 17.9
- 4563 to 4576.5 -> -0.9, 18.8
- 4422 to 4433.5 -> -0.2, 14.1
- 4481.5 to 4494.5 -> -1.1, 16.7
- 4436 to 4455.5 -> -1.1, 15.1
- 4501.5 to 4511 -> -1.2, 18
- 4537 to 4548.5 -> -0.7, 17.9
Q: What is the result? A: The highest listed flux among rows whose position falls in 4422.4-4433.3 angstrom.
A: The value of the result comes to 15.04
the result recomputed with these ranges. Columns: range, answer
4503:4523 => 18.12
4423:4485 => 17.3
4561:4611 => 20.12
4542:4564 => 18.59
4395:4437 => 17.02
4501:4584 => 19.14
